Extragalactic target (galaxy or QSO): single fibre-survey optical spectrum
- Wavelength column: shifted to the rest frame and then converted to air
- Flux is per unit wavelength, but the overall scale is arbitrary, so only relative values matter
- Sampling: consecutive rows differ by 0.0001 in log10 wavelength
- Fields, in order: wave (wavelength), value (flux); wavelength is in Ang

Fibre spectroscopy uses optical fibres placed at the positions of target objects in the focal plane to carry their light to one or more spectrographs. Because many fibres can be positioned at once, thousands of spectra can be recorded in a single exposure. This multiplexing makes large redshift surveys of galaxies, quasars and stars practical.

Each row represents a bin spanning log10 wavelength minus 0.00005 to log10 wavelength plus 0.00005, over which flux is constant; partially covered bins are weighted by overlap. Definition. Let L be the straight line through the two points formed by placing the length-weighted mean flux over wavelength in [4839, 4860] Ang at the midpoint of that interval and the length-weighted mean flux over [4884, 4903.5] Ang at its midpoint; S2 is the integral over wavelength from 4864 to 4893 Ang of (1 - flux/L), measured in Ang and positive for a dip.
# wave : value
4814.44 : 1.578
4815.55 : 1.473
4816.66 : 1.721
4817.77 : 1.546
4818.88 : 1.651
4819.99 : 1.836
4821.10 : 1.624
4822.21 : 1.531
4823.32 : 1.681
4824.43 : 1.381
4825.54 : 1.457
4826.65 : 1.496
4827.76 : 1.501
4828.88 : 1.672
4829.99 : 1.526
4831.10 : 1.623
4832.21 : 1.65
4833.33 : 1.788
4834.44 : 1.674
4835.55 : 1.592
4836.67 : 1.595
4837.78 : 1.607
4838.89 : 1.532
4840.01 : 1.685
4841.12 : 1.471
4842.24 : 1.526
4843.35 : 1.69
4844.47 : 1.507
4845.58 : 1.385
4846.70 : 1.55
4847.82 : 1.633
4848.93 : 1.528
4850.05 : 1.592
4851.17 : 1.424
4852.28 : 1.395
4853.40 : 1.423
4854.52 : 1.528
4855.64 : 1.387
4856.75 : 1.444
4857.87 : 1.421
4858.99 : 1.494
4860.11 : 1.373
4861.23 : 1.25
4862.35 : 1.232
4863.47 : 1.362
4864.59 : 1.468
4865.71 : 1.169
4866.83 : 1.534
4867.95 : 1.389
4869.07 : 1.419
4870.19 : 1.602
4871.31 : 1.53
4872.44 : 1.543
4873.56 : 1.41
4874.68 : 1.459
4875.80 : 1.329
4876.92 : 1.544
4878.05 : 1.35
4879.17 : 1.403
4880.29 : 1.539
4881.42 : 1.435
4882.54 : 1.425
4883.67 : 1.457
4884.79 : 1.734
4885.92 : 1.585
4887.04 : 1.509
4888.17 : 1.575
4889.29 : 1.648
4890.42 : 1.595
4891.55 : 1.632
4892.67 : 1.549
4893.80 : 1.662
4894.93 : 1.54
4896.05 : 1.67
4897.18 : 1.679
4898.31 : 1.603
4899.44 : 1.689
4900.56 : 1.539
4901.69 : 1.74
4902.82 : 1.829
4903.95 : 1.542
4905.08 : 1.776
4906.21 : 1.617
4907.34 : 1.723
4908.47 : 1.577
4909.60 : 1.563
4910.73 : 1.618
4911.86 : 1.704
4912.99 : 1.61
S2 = 1.7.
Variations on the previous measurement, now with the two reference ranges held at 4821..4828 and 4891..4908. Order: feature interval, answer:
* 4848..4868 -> 2.1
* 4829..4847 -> -0.5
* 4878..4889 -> 0.8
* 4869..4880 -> 1.0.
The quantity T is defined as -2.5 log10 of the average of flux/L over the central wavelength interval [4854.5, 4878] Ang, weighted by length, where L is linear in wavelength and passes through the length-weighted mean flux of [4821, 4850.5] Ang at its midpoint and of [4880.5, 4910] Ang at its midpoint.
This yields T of 0.12 mag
